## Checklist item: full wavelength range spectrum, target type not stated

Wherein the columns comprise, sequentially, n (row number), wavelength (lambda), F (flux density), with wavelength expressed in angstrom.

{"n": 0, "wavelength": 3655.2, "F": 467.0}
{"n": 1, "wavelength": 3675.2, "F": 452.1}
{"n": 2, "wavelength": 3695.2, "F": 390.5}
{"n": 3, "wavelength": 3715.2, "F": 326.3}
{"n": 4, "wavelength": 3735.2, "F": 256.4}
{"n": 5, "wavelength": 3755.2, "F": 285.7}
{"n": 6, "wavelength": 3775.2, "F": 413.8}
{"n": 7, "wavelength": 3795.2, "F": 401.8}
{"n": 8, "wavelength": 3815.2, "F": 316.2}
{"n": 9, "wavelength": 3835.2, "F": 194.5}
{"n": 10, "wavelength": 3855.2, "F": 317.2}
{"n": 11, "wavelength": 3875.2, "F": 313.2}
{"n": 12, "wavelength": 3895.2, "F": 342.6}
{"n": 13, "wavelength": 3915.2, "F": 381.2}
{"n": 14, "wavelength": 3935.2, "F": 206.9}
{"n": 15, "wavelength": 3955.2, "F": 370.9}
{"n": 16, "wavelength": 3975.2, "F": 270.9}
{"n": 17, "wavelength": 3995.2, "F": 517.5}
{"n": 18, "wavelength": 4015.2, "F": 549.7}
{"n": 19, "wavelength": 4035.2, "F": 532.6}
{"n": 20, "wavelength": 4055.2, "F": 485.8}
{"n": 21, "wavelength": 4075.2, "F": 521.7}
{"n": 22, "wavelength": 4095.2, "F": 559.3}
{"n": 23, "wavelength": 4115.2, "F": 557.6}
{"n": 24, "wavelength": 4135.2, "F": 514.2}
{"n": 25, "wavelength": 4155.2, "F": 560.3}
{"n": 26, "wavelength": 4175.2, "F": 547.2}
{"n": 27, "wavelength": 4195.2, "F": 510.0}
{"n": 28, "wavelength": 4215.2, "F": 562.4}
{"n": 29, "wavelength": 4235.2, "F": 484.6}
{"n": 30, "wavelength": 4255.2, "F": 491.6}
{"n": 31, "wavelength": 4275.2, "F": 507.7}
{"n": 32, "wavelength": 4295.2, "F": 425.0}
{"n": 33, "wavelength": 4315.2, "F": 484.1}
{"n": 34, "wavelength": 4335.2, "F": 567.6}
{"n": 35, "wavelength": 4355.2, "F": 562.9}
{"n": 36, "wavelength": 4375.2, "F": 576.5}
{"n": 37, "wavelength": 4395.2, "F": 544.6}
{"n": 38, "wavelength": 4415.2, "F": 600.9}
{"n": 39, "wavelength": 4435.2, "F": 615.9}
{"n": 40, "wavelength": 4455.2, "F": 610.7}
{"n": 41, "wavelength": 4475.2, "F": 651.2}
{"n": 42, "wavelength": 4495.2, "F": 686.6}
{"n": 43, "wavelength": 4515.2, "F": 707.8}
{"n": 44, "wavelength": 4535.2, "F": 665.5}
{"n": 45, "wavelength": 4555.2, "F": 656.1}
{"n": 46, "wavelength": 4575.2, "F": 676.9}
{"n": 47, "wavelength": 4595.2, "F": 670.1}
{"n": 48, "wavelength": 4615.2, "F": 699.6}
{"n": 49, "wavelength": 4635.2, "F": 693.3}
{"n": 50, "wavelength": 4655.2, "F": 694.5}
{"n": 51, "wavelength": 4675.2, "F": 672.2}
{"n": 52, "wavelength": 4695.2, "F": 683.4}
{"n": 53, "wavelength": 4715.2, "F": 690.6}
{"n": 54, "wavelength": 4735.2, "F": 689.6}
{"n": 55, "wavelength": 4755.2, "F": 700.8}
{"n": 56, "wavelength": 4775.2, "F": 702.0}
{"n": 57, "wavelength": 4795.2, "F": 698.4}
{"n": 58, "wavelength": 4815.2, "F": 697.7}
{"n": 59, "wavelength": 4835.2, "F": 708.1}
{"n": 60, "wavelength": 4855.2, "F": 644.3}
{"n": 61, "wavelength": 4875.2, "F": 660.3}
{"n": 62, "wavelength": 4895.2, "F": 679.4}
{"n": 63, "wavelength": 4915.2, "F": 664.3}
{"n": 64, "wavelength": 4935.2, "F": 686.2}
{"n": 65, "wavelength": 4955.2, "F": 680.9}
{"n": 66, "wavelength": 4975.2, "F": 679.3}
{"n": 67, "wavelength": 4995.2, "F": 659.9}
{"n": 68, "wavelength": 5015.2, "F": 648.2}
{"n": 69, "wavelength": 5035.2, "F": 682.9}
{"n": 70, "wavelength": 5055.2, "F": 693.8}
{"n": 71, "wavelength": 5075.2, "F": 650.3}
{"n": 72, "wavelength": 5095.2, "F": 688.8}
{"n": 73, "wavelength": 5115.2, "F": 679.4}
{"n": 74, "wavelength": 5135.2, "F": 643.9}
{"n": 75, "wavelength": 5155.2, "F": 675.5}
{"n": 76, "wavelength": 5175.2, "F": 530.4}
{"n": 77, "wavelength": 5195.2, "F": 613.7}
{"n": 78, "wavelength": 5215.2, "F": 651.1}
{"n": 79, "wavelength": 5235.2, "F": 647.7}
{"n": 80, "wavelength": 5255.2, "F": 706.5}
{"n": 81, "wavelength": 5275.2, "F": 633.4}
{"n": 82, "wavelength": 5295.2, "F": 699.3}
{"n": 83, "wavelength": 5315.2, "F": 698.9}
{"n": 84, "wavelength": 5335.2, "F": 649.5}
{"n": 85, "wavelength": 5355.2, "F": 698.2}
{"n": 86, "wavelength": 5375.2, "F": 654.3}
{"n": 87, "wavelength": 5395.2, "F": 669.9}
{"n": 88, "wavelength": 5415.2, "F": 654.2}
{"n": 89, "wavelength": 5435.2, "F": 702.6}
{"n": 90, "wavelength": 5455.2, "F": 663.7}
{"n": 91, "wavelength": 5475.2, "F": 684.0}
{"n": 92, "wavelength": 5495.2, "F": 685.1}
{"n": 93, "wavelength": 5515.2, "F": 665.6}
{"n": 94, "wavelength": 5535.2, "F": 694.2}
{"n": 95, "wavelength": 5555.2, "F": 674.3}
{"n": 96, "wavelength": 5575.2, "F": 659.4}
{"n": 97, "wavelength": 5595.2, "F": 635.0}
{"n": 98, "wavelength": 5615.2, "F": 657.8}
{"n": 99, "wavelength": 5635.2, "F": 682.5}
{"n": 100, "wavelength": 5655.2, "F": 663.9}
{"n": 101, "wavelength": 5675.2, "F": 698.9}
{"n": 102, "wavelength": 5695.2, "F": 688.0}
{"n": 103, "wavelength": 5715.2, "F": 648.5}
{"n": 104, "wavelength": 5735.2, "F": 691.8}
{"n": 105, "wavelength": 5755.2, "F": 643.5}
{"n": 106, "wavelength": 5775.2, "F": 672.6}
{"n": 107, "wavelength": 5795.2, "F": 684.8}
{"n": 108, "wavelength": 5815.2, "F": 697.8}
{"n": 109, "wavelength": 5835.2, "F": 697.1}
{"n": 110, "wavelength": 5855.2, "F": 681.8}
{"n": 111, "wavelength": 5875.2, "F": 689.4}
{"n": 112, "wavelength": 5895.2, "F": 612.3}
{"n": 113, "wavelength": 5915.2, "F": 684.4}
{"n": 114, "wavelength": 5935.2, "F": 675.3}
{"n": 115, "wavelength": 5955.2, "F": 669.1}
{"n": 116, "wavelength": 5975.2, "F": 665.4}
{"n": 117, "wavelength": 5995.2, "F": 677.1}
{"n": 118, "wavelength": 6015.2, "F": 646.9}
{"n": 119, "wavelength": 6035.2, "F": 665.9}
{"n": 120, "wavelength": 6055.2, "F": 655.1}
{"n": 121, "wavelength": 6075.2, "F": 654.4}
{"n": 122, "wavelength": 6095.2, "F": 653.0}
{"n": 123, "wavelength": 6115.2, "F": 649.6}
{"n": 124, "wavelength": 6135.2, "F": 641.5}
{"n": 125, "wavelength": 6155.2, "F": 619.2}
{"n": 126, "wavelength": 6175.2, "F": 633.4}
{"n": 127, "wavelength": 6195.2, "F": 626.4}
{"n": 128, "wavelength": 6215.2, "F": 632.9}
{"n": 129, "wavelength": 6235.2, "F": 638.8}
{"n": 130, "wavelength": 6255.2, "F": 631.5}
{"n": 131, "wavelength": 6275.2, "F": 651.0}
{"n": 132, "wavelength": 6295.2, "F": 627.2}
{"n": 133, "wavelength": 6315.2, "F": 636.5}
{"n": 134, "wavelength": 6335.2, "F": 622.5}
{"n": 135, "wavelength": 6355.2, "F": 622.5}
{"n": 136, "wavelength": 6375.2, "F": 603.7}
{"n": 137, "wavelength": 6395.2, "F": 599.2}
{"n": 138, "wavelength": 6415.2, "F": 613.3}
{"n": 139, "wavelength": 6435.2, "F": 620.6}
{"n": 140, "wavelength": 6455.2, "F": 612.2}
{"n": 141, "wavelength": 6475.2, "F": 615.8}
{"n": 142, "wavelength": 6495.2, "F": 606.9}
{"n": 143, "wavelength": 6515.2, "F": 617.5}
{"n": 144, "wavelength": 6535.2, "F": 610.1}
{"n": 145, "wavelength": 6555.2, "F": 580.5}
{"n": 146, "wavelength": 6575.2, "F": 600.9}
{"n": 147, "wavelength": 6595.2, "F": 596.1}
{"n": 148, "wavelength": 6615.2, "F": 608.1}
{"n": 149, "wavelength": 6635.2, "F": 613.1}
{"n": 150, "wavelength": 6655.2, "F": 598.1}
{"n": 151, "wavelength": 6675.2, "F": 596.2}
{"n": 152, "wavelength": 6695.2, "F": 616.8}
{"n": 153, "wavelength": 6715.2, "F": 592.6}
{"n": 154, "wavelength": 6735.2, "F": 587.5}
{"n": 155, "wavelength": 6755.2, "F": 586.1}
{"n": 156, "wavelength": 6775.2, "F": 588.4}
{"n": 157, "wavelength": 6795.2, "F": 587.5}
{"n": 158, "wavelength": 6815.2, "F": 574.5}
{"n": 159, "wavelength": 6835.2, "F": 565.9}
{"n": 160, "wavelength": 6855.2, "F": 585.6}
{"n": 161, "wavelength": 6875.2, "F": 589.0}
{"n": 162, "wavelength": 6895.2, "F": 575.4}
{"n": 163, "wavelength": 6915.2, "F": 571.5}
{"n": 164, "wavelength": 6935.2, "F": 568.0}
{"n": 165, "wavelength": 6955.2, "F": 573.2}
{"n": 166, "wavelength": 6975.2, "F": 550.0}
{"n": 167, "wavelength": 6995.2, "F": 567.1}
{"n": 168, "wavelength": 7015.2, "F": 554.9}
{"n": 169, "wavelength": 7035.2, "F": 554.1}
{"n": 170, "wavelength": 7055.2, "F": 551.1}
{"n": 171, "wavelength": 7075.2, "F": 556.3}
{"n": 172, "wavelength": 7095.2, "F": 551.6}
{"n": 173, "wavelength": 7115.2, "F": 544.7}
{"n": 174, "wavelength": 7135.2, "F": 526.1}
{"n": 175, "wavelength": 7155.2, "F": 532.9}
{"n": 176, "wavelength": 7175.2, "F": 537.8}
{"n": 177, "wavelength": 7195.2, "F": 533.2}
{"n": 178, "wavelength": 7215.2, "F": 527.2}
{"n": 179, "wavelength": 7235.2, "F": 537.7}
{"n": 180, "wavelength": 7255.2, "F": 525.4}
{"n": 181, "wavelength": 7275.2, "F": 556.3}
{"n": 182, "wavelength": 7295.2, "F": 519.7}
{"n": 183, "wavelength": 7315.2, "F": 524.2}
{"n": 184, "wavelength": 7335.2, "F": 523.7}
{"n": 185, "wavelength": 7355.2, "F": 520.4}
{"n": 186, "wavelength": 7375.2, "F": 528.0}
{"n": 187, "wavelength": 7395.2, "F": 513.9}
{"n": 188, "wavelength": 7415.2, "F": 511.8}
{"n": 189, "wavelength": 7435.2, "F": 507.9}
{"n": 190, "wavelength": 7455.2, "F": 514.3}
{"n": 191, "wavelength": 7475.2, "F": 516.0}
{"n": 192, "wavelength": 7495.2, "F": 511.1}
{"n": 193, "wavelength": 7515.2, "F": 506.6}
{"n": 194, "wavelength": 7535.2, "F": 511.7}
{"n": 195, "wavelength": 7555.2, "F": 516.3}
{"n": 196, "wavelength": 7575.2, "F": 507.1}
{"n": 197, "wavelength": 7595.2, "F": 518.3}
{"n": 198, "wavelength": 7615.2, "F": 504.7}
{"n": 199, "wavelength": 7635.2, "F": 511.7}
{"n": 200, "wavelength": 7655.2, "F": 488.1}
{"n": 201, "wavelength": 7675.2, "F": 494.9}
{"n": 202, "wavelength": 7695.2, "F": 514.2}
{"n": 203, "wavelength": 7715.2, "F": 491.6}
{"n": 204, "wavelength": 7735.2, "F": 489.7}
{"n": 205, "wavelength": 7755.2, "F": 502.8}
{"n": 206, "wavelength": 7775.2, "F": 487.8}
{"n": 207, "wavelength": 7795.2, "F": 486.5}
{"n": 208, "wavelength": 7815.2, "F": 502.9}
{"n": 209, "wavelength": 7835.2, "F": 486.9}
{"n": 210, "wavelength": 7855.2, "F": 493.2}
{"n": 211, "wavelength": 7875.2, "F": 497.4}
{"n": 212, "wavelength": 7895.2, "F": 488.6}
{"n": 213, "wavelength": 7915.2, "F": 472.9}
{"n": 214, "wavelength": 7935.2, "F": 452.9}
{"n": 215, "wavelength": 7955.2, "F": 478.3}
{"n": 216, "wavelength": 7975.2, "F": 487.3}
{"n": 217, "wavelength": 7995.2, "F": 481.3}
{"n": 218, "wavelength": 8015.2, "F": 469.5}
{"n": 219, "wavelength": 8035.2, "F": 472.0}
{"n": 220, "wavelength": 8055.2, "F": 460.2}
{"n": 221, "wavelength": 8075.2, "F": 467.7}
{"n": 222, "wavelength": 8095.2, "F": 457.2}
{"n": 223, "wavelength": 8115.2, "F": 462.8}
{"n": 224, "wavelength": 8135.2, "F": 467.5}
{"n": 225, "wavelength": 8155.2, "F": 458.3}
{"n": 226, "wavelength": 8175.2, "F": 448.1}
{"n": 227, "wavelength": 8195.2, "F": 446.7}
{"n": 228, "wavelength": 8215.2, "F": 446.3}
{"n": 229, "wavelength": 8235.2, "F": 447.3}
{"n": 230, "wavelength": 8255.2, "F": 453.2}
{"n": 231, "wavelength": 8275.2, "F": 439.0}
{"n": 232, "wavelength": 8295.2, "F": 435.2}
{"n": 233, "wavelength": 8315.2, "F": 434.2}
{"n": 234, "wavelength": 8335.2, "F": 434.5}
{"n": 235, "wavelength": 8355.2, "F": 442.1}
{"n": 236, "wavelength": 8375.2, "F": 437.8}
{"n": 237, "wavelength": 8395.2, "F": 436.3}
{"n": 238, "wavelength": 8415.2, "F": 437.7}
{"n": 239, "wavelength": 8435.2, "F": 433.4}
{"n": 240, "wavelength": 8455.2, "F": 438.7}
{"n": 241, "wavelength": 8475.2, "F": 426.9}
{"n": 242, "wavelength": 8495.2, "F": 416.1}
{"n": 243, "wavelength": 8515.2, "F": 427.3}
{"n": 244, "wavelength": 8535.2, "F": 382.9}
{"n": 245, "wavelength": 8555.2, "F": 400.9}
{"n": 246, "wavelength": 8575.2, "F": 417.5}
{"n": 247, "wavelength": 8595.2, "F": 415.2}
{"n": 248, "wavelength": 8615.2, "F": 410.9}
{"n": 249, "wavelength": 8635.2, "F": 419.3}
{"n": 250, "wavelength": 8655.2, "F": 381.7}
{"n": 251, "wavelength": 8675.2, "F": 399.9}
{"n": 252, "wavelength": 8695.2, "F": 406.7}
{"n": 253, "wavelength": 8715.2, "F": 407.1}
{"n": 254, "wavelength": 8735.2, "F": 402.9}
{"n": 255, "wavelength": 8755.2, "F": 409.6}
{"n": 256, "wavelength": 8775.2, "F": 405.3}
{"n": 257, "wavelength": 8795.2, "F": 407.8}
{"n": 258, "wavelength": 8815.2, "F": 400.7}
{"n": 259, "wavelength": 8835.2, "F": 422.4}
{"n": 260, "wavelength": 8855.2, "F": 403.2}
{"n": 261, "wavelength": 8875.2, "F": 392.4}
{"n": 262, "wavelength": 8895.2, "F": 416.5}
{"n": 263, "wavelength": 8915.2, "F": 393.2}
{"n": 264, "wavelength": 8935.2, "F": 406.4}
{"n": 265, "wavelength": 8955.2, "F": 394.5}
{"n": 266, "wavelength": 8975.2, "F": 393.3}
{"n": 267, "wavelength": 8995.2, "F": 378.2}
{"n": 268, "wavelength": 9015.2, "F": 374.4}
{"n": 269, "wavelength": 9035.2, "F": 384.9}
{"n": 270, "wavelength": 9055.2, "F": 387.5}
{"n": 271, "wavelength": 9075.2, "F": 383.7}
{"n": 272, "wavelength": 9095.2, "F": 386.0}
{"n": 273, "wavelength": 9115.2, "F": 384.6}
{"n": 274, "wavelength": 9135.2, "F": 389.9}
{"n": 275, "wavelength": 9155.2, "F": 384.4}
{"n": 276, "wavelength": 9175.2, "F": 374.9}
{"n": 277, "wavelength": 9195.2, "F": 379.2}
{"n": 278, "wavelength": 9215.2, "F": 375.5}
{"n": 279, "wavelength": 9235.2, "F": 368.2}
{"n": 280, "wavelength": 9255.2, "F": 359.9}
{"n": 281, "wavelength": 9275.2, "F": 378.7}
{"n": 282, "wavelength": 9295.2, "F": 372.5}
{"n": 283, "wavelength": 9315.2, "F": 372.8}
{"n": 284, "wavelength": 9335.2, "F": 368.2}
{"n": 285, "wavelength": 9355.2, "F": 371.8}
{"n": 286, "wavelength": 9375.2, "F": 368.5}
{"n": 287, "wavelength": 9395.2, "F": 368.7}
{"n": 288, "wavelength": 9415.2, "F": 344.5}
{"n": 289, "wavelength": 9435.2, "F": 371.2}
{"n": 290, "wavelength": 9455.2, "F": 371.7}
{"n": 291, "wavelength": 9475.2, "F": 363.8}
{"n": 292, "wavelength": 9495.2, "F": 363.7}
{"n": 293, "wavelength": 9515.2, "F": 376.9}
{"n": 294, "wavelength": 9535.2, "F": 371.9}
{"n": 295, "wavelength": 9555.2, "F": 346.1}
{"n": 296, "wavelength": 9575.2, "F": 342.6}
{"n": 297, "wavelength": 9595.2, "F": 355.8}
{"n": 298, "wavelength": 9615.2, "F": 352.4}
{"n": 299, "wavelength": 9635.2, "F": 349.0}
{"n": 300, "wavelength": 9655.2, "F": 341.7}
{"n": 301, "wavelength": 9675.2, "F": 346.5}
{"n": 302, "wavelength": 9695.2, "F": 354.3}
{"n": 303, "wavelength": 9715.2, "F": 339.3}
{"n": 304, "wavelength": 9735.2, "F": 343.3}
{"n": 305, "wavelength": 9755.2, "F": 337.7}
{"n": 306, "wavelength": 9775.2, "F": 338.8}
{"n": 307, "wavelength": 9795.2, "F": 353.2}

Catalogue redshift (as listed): 0.00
